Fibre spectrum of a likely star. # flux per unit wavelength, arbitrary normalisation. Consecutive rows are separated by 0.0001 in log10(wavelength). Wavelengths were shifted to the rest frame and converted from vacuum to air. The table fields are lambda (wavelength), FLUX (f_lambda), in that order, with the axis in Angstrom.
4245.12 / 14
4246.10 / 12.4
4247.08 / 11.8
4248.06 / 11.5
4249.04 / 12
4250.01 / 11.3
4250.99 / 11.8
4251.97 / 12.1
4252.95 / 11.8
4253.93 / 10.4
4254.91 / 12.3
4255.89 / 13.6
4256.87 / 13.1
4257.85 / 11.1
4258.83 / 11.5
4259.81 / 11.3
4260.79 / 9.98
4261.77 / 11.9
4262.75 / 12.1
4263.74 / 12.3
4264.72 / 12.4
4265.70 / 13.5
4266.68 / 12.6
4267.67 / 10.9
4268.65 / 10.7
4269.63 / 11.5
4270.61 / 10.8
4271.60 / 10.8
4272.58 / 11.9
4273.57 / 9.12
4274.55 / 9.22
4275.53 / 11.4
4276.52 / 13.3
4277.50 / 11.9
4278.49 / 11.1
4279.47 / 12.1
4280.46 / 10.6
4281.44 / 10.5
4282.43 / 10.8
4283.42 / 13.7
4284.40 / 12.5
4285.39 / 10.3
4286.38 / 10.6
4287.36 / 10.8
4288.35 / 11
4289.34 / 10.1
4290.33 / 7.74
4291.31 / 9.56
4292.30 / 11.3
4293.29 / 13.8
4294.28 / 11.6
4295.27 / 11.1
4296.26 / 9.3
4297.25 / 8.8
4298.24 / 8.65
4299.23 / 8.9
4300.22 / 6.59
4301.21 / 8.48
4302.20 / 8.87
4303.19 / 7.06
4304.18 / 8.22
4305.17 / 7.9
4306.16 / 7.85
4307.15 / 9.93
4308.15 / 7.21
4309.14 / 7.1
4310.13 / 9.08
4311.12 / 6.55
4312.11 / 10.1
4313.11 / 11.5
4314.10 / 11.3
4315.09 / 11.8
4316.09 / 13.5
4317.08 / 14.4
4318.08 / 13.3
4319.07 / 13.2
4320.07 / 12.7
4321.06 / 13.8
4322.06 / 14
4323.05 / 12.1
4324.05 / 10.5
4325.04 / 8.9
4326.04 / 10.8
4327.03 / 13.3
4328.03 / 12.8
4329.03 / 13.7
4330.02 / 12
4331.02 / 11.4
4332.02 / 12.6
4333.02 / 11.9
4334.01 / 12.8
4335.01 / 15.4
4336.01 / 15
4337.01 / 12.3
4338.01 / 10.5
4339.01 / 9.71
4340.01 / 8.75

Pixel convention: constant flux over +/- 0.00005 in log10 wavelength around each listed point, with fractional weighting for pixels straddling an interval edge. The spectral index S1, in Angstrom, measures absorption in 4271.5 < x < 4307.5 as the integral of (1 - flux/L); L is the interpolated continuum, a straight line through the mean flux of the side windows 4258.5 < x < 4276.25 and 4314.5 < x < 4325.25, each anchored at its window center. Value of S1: 5.1 Angstrom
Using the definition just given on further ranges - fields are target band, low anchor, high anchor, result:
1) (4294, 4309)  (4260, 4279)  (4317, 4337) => 4.34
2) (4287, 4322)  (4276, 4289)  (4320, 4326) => 4.64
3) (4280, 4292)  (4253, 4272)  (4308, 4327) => 0.88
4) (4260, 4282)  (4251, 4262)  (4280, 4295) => 0.00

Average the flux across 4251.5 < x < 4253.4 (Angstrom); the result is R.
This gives 11.9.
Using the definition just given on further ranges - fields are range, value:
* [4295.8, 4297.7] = 9.05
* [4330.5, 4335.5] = 12.8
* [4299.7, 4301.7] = 7.55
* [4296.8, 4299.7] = 8.78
